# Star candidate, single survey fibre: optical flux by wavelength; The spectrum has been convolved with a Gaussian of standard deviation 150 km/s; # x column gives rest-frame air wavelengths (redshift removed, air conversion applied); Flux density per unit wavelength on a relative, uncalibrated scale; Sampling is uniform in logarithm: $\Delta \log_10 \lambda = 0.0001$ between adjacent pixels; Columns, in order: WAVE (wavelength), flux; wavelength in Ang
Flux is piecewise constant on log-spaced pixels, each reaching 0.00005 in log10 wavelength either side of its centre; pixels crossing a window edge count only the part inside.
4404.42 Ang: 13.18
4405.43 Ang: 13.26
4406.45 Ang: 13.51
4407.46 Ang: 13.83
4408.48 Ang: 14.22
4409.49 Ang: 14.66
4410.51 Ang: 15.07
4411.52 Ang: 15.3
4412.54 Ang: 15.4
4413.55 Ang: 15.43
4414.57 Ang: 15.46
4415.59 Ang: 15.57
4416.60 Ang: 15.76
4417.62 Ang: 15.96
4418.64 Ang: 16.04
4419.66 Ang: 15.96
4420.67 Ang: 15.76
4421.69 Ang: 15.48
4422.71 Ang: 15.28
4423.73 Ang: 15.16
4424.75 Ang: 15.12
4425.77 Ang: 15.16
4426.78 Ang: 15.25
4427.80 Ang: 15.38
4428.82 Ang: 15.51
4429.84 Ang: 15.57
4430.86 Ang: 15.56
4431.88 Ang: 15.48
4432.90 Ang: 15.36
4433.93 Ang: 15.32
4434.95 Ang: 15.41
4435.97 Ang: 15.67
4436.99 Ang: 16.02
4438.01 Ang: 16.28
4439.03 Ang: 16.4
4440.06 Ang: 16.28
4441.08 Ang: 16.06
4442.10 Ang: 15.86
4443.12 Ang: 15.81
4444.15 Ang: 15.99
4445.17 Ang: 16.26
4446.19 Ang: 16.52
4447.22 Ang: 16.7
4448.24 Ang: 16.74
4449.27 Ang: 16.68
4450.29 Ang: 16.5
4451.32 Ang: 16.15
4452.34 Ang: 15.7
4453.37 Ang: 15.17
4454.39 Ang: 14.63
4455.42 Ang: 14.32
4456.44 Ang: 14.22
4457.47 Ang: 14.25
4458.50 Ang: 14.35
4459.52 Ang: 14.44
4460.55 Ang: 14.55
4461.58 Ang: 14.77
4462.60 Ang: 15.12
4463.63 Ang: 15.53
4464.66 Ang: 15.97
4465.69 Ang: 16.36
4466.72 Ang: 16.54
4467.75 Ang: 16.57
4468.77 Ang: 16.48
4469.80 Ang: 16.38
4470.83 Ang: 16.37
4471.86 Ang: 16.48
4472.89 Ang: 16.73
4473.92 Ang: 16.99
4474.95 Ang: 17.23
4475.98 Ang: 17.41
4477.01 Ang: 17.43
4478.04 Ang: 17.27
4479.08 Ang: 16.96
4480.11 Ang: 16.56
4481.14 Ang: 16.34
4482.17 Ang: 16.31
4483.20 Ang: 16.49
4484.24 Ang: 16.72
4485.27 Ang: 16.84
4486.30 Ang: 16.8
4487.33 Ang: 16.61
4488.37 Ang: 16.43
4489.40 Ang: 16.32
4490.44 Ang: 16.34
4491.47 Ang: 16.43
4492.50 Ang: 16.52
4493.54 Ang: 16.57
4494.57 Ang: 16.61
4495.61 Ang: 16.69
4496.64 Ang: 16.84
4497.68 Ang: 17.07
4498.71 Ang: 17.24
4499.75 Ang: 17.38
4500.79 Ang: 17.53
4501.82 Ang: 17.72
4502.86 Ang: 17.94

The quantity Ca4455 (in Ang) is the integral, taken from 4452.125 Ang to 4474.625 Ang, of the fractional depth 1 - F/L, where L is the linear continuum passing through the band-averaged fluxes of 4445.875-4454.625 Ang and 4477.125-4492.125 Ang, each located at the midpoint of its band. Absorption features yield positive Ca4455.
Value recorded 1.05 Ang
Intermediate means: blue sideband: 16.1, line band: 15.6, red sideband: 16.6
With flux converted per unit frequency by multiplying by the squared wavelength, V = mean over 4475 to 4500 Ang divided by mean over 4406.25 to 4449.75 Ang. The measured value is 1.10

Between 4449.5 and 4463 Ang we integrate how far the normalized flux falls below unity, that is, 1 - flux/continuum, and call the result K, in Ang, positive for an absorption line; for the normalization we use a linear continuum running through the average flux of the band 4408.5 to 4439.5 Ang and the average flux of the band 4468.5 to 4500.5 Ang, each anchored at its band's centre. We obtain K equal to 1.0 Ang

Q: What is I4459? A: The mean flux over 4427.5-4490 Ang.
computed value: 16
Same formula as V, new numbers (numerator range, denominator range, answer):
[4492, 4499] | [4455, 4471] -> 1.11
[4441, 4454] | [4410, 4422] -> 1.05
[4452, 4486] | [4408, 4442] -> 1.05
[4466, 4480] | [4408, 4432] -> 1.12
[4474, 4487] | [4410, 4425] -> 1.12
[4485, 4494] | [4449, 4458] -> 1.10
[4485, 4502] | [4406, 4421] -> 1.15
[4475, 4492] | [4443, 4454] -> 1.05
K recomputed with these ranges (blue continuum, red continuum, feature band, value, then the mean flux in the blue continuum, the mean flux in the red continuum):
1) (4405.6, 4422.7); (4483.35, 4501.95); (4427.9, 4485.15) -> 0.2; 15.2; 16.8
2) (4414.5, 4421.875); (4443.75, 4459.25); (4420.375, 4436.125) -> 0.3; 15.8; 15.6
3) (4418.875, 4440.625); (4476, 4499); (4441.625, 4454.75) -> -0.1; 15.6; 16.7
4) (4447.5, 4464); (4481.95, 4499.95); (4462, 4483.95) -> -0.8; 15.2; 16.7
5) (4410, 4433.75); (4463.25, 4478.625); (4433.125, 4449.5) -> -0.2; 15.5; 16.7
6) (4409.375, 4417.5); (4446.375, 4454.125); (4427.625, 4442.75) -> 0.1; 15.4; 16.2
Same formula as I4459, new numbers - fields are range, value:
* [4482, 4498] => 16.6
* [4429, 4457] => 15.8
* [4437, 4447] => 16.2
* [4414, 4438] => 15.5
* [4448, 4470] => 15.5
